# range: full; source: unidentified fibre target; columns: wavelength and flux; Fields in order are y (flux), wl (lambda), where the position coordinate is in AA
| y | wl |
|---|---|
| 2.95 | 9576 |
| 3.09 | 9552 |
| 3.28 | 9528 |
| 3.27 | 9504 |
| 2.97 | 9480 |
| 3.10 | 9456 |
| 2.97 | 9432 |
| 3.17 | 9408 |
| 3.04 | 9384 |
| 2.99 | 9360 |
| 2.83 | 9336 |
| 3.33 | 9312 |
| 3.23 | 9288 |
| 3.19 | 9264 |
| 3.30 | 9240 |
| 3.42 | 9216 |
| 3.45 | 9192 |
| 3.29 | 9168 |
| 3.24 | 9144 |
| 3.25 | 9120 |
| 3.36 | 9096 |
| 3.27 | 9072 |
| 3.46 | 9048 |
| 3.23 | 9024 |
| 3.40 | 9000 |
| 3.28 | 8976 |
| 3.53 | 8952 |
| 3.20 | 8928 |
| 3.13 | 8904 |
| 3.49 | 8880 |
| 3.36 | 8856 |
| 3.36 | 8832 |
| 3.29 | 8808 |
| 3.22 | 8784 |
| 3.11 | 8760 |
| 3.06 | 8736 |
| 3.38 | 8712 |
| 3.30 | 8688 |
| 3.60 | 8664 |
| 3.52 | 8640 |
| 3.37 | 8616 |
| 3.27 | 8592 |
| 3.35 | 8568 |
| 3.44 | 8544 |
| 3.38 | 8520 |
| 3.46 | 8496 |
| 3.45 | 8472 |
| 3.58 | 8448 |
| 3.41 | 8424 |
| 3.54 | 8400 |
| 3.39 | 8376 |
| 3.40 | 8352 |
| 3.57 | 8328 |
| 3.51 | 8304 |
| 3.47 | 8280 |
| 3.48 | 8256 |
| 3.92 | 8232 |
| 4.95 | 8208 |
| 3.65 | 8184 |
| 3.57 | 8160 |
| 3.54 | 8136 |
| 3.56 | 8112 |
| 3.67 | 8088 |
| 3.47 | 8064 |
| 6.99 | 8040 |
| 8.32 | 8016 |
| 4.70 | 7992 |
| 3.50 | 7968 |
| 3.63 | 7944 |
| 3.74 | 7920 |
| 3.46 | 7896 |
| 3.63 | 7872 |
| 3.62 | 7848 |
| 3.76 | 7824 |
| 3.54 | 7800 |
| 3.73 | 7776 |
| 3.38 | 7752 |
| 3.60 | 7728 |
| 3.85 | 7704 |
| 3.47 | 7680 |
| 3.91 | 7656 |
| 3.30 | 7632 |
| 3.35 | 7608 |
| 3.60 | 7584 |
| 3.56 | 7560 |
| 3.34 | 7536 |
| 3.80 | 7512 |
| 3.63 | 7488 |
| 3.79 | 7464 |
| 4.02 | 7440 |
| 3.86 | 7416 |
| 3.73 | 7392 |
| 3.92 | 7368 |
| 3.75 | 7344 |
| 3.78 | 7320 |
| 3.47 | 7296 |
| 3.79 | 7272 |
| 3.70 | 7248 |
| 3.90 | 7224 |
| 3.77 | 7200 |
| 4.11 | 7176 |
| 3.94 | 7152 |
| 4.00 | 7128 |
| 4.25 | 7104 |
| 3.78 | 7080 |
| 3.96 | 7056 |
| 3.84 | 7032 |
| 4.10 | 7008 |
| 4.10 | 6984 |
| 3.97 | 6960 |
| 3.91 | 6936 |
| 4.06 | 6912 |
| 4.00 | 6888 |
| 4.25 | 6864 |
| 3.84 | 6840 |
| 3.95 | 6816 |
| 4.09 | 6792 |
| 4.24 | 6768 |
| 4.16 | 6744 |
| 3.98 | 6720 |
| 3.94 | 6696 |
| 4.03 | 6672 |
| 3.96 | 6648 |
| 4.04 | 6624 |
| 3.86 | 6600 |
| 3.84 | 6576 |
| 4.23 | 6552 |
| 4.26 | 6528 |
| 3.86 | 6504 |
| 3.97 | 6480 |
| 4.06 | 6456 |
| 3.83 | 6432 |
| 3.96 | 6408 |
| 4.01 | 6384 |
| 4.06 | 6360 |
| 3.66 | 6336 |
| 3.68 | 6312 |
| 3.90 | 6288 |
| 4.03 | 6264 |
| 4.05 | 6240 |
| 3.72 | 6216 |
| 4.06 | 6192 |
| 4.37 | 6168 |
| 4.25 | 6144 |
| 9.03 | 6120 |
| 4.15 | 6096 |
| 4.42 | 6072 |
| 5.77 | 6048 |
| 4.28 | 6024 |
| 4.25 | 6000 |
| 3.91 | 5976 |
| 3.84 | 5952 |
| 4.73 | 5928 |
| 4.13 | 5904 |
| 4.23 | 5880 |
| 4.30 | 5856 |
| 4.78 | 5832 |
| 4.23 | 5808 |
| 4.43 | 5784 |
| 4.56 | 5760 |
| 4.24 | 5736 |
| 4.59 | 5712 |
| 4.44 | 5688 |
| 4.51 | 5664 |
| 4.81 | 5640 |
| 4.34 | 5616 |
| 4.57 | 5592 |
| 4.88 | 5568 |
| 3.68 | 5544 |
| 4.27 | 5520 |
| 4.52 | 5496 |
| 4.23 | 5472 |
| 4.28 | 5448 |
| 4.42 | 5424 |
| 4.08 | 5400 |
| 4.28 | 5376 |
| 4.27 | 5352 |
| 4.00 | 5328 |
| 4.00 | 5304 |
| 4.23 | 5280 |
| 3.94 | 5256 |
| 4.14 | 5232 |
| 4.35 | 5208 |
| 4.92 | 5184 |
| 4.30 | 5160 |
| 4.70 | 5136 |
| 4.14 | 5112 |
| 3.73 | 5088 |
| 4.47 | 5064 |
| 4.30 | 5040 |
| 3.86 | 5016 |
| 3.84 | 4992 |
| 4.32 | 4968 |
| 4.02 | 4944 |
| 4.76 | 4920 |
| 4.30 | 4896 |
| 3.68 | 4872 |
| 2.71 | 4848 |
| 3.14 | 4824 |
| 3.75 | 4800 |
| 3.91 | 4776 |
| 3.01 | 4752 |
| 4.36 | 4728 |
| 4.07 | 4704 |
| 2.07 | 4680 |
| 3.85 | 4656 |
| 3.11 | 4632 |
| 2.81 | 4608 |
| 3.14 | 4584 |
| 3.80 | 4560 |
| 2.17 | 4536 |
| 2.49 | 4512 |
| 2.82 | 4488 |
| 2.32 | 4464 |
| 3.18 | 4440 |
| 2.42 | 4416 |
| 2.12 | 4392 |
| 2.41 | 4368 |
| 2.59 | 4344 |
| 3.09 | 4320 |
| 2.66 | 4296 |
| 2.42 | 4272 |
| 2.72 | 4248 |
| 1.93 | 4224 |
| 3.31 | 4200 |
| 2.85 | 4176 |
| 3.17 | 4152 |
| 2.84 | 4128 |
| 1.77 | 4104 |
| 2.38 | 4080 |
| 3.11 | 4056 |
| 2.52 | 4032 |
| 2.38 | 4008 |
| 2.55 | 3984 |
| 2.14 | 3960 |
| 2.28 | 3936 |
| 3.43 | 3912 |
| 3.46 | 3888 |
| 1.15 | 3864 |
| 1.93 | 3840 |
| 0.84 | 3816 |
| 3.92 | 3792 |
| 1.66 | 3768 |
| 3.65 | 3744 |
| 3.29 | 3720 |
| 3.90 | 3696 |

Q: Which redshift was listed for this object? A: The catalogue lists 0.22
